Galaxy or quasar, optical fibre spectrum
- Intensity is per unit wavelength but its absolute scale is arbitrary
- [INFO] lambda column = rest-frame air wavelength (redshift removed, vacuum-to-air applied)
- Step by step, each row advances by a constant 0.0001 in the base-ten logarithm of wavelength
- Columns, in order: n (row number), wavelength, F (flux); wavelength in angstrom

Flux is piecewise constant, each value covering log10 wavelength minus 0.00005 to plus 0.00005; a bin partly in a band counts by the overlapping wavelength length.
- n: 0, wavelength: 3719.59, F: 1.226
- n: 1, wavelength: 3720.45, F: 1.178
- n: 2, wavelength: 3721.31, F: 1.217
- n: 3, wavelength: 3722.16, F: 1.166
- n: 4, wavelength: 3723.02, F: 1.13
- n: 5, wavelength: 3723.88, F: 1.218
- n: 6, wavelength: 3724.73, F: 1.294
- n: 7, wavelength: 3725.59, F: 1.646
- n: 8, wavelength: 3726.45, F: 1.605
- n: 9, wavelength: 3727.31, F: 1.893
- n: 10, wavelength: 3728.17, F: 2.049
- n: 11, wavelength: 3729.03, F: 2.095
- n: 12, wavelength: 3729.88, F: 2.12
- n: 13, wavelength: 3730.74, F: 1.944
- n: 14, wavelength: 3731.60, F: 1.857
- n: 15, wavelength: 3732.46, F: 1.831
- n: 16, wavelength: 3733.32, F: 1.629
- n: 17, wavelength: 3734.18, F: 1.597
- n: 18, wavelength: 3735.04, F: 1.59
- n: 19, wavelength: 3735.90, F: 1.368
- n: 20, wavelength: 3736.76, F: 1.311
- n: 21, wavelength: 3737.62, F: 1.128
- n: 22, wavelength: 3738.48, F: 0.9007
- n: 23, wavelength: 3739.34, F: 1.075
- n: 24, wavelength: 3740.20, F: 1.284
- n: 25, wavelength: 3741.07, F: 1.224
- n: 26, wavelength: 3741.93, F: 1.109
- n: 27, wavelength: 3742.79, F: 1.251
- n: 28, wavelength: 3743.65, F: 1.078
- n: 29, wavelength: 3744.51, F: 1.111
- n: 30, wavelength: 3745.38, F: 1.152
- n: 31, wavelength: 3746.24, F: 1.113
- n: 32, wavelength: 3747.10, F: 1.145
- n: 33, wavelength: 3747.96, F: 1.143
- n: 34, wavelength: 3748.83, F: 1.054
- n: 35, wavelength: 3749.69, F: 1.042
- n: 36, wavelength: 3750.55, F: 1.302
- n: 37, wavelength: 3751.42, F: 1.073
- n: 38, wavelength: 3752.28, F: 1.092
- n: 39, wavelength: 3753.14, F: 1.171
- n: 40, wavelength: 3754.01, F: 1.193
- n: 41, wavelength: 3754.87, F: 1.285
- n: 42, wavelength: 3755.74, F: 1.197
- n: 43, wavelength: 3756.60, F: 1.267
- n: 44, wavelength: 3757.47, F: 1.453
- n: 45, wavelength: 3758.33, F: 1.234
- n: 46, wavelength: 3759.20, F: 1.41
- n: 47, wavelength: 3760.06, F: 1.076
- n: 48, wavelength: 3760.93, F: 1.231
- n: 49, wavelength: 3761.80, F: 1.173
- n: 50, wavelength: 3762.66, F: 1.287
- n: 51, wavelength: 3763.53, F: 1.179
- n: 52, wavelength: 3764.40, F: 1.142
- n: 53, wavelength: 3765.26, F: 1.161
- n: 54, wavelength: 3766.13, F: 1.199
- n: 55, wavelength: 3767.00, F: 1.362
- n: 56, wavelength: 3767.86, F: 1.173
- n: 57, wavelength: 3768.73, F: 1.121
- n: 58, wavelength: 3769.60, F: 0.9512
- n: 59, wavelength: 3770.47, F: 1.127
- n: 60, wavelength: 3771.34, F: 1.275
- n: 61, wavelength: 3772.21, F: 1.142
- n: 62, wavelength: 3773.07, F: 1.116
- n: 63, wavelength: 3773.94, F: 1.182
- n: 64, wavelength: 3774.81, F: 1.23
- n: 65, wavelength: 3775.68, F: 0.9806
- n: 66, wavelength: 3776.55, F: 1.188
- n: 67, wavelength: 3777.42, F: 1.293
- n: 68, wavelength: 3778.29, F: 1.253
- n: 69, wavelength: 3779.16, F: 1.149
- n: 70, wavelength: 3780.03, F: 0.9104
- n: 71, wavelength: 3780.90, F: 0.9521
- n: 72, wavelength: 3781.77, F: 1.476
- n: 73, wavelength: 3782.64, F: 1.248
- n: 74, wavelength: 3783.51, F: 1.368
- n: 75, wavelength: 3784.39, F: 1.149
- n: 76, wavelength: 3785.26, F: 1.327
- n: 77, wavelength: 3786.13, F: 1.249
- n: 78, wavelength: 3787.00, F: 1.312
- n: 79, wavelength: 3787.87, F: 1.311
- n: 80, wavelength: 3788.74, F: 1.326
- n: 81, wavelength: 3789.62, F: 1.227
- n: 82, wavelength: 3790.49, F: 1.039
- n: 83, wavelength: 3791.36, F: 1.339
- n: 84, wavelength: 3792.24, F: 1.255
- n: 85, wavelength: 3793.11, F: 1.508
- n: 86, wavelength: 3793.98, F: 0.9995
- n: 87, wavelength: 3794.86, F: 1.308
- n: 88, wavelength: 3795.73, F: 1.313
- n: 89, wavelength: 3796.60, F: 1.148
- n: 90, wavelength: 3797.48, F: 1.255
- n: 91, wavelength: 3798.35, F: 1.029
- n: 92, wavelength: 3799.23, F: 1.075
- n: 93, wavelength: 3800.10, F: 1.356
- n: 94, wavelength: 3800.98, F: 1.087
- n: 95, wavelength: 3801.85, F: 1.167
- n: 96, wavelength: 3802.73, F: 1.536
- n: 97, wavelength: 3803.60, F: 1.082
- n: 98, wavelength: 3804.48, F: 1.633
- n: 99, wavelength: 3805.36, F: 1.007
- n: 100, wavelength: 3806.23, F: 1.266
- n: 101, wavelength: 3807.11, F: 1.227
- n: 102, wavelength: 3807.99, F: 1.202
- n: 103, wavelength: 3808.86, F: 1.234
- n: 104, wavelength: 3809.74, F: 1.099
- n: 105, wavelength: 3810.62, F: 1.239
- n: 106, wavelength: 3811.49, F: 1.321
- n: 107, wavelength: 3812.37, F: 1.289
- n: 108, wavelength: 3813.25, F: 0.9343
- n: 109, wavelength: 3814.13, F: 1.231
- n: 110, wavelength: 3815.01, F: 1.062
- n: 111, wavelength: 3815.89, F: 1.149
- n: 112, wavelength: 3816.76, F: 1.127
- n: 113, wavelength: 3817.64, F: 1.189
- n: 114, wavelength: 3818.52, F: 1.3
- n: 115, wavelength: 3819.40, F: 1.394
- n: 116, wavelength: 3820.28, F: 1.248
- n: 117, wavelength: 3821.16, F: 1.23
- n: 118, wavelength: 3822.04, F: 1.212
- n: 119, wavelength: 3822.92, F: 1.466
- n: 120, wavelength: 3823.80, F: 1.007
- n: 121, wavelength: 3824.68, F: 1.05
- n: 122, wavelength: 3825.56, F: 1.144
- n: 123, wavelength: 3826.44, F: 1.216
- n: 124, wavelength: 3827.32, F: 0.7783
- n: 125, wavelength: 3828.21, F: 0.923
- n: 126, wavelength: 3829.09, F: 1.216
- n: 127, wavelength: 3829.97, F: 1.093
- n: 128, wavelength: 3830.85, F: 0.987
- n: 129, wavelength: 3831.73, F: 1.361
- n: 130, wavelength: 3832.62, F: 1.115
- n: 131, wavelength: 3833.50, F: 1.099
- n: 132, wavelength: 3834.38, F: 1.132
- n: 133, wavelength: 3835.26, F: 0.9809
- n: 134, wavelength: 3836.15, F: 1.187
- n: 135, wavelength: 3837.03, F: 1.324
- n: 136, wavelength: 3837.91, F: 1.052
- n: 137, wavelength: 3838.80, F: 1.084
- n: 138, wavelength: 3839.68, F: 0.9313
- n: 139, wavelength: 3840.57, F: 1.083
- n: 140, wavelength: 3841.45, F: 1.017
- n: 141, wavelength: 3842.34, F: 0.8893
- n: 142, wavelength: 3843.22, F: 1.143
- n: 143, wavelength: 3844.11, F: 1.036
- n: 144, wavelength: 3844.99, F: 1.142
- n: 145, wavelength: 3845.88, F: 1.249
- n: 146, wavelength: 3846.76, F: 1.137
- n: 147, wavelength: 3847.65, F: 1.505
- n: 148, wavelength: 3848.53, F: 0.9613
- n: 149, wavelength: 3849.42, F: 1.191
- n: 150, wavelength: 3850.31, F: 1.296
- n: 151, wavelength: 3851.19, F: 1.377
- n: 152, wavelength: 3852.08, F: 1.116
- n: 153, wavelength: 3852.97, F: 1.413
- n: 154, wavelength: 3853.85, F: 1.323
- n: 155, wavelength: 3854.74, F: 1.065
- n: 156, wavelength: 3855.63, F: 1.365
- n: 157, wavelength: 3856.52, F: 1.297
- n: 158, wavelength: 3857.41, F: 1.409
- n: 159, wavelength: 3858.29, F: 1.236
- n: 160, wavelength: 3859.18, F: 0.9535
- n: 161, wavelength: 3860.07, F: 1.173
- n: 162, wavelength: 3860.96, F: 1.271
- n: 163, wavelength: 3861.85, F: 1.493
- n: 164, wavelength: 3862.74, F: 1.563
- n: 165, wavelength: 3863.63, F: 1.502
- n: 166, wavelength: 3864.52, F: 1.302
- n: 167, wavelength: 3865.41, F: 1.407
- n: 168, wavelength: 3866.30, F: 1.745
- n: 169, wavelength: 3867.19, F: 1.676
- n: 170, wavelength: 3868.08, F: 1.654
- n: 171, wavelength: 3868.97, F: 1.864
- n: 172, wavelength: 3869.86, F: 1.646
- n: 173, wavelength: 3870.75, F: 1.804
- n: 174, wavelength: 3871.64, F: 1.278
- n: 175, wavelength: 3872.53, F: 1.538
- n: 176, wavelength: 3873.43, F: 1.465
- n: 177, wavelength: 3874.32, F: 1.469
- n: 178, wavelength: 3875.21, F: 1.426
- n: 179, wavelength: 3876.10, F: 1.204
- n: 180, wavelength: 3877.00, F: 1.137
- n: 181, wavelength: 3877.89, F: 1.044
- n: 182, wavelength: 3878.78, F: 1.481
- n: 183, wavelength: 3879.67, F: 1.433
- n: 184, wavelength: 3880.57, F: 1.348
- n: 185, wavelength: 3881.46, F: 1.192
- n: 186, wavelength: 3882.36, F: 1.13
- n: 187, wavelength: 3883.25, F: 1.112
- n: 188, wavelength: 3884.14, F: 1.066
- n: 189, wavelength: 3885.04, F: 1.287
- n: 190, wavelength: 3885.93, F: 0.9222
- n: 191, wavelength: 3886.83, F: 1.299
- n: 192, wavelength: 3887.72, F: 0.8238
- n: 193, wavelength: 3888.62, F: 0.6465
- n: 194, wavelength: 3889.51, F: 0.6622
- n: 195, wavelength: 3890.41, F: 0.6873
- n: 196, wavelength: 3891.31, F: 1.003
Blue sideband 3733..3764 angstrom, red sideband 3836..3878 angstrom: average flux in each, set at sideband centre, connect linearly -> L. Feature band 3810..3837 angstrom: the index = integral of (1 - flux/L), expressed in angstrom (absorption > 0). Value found 2.5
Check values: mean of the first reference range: 1.22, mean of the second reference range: 1.3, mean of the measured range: 1.16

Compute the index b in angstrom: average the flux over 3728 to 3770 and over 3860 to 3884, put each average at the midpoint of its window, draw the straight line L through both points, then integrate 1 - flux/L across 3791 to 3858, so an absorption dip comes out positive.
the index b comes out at 9.09 angstrom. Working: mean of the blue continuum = 1.3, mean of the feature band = 1.19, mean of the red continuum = 1.42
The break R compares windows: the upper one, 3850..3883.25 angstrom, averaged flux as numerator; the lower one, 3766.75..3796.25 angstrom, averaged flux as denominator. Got 1.1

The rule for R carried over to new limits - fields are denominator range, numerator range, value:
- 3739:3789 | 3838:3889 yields 1.07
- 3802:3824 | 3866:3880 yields 1.21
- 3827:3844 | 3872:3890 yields 1.10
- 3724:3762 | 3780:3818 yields 0.90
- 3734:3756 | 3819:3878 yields 1.06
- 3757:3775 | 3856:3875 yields 1.22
